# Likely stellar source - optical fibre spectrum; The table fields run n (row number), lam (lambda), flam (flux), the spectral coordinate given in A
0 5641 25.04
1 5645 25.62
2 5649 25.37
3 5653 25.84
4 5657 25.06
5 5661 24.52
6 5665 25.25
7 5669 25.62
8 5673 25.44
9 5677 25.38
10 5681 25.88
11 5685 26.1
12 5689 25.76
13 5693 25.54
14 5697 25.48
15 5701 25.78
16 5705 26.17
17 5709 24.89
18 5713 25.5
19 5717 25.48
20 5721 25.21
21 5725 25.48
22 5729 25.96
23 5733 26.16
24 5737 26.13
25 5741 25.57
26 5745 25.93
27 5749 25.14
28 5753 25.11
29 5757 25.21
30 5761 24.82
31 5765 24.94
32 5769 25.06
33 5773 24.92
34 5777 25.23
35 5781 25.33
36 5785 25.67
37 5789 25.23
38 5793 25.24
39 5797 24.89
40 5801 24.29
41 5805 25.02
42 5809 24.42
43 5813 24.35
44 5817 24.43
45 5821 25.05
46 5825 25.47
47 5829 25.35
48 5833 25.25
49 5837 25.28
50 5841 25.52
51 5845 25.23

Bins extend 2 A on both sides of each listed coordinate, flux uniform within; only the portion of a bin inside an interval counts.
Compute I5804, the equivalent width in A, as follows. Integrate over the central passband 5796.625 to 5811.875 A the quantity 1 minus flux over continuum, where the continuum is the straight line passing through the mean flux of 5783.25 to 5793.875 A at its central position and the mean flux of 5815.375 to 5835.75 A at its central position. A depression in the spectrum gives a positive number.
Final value 0.4 A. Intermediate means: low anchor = 25.4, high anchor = 25.1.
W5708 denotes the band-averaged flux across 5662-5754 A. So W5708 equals 25.6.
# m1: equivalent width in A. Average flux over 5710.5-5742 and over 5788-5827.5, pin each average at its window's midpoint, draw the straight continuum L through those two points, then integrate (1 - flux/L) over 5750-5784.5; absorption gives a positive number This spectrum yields 0.2 A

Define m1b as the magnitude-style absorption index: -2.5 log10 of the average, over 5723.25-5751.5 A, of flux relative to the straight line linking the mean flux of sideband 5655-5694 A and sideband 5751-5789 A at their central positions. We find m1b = -0.02 mag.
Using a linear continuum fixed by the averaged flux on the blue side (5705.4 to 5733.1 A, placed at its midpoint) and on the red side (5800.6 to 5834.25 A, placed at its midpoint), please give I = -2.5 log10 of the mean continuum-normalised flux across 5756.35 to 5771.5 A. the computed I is 0.01 mag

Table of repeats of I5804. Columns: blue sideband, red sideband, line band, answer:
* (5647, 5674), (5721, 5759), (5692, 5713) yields -0.1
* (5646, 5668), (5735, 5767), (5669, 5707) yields -0.7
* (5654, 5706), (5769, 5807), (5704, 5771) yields -0.4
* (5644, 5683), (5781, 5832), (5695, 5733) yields -0.5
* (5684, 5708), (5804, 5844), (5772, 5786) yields 0.0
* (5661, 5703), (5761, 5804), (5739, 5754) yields -0.1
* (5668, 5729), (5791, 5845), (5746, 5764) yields 0.1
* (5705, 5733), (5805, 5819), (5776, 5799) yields -0.5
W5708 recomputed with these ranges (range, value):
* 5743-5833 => 25.1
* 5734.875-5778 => 25.3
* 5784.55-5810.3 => 24.9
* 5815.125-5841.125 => 25.2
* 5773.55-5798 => 25.3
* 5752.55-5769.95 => 25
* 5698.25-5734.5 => 25.6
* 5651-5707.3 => 25.6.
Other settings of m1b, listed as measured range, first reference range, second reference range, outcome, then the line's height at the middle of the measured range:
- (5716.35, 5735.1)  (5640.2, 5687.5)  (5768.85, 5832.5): -0.02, 25.2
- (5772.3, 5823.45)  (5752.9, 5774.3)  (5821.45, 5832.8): 0.01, 25.2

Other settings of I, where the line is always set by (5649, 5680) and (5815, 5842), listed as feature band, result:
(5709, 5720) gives 0.00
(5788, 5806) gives 0.01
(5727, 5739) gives -0.03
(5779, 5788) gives -0.01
